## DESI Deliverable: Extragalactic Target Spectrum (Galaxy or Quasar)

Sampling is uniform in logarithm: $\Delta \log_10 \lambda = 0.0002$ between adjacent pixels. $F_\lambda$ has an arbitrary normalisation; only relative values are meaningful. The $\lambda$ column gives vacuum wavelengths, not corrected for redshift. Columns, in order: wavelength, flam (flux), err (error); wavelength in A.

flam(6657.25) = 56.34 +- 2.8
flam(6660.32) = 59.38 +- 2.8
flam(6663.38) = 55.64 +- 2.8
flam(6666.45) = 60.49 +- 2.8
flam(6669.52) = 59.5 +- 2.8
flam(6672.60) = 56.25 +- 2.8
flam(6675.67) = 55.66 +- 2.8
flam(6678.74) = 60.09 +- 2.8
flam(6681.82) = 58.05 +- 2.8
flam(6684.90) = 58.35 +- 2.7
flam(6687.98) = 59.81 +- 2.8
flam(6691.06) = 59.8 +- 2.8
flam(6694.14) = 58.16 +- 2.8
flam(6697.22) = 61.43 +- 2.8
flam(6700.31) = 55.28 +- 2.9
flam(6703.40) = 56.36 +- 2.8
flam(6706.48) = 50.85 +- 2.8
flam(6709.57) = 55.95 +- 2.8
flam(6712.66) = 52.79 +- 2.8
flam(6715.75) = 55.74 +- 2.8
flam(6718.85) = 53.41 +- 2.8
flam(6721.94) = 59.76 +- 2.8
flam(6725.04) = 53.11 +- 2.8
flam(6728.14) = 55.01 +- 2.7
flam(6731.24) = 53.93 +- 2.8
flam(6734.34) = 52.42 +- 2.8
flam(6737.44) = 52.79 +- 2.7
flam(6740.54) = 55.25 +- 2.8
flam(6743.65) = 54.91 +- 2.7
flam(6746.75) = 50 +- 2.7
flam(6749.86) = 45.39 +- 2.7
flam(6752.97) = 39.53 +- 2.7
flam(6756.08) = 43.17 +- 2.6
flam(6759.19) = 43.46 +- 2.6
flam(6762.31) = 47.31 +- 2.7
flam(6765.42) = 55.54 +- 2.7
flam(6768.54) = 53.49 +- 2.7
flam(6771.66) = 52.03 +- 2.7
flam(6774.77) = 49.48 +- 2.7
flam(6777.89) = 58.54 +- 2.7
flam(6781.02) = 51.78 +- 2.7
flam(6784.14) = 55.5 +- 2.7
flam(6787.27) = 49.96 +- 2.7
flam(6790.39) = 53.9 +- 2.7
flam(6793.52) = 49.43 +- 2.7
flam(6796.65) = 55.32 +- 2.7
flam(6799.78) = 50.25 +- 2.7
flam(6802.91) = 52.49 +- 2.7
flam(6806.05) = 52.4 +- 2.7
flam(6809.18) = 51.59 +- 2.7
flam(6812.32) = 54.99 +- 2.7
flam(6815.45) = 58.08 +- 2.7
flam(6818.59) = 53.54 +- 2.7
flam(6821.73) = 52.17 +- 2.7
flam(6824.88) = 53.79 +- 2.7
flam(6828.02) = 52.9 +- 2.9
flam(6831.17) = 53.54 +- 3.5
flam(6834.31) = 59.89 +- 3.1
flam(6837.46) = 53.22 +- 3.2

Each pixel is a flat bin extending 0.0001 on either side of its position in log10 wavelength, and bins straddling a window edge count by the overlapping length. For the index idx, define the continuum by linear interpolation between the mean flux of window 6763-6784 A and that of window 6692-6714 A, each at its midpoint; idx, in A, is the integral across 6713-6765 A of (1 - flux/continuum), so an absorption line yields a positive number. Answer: 3.4 A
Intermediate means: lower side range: 56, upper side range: 53.4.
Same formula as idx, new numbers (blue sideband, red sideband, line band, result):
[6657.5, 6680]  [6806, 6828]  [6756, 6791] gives 2.29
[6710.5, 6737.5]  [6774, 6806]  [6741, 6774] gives 2.98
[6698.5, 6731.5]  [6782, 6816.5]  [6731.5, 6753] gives 1.28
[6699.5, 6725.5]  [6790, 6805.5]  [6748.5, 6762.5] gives 2.64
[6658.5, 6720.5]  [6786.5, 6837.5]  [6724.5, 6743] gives 0.65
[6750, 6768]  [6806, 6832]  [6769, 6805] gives -2.14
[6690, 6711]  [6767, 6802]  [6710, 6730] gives 0.29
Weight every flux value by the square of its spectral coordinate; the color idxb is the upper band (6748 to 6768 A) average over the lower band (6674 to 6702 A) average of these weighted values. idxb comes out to 0.8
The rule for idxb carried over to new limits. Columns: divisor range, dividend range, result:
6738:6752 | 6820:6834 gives 1.08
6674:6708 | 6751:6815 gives 0.91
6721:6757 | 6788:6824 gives 1.06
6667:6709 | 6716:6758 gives 0.91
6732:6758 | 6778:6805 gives 1.08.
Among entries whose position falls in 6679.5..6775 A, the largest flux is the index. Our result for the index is 61.43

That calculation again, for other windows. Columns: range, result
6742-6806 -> 58.54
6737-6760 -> 55.25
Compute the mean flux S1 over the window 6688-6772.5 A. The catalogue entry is 53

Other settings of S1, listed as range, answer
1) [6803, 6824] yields 53.7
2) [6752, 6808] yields 50.9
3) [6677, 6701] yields 59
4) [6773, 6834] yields 53.3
